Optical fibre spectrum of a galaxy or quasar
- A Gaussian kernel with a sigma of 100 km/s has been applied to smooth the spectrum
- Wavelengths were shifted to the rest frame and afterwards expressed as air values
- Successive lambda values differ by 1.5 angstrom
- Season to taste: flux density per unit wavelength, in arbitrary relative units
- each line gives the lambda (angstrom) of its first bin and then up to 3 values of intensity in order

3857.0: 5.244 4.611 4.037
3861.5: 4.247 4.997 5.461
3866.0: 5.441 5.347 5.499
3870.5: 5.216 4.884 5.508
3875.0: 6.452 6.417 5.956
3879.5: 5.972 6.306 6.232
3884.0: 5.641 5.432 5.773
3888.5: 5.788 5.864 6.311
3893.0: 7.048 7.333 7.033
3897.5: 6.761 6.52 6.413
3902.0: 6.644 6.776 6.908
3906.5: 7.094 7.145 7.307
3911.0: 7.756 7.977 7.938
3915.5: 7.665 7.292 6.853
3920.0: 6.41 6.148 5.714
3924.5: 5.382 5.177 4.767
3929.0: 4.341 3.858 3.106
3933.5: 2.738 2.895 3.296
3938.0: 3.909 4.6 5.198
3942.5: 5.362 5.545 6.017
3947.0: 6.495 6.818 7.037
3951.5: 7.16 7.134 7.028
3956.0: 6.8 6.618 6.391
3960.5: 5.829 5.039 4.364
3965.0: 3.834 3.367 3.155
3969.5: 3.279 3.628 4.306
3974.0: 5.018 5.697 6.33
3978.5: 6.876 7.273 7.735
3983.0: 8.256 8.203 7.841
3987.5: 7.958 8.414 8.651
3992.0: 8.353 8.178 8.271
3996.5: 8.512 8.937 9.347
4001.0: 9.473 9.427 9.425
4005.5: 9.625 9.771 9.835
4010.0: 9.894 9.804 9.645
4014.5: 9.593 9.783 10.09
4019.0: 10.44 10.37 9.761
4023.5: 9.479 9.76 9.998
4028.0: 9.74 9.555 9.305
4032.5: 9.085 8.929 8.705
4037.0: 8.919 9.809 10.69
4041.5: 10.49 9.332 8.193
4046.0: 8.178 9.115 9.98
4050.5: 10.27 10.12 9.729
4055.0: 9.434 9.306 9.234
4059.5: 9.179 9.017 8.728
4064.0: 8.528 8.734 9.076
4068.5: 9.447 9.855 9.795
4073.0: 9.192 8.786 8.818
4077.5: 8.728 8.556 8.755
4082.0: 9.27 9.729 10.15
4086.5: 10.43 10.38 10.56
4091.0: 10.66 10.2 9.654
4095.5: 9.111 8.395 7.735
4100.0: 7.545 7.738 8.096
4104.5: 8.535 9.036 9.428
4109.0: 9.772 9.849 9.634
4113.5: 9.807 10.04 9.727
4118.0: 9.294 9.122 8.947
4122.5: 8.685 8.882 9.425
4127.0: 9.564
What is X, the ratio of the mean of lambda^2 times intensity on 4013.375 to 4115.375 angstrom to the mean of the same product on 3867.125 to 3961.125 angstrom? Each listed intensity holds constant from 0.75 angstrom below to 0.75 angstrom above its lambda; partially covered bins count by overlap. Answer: 1.7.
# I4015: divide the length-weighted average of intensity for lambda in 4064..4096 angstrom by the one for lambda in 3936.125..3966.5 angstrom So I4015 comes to 1.67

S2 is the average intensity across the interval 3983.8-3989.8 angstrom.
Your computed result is 8.11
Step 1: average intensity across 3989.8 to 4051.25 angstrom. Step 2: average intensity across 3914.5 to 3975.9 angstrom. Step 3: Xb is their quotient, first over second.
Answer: 1.79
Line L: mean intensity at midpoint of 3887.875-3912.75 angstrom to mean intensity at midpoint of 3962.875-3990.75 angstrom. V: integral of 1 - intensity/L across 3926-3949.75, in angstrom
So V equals 6.4 angstrom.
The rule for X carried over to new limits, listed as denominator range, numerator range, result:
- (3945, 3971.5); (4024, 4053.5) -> 1.78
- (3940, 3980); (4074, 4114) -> 1.77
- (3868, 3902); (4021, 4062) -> 1.67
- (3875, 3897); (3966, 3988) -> 1.00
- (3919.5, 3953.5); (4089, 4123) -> 1.94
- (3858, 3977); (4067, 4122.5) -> 1.78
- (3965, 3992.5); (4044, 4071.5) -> 1.53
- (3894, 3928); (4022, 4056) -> 1.50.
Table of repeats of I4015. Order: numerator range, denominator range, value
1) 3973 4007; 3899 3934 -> 1.31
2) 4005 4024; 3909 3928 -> 1.48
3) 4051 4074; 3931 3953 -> 1.83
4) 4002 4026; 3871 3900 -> 1.59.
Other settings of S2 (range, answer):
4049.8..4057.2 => 9.77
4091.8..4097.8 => 9.32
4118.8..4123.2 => 8.92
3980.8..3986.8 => 8.01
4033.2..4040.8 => 9.42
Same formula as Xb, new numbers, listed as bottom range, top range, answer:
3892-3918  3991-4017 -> 1.30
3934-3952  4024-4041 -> 1.80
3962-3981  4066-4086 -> 1.92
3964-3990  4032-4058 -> 1.58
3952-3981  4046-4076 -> 1.72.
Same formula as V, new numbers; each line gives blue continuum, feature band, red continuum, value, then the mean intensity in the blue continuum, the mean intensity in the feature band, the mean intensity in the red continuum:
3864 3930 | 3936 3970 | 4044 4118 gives 8.2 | 6.26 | 5.43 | 9.27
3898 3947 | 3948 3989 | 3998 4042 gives 8.3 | 5.79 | 6.07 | 9.66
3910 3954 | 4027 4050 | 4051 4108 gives -3.2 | 5.69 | 9.35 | 9.21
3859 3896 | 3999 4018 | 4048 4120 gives -3.9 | 5.73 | 9.67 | 9.32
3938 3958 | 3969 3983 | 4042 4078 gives 2.5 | 6.2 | 5.76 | 9.21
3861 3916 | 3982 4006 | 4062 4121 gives -2.5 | 6.3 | 8.66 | 9.25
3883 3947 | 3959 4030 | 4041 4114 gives -2.4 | 5.91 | 7.9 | 9.27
